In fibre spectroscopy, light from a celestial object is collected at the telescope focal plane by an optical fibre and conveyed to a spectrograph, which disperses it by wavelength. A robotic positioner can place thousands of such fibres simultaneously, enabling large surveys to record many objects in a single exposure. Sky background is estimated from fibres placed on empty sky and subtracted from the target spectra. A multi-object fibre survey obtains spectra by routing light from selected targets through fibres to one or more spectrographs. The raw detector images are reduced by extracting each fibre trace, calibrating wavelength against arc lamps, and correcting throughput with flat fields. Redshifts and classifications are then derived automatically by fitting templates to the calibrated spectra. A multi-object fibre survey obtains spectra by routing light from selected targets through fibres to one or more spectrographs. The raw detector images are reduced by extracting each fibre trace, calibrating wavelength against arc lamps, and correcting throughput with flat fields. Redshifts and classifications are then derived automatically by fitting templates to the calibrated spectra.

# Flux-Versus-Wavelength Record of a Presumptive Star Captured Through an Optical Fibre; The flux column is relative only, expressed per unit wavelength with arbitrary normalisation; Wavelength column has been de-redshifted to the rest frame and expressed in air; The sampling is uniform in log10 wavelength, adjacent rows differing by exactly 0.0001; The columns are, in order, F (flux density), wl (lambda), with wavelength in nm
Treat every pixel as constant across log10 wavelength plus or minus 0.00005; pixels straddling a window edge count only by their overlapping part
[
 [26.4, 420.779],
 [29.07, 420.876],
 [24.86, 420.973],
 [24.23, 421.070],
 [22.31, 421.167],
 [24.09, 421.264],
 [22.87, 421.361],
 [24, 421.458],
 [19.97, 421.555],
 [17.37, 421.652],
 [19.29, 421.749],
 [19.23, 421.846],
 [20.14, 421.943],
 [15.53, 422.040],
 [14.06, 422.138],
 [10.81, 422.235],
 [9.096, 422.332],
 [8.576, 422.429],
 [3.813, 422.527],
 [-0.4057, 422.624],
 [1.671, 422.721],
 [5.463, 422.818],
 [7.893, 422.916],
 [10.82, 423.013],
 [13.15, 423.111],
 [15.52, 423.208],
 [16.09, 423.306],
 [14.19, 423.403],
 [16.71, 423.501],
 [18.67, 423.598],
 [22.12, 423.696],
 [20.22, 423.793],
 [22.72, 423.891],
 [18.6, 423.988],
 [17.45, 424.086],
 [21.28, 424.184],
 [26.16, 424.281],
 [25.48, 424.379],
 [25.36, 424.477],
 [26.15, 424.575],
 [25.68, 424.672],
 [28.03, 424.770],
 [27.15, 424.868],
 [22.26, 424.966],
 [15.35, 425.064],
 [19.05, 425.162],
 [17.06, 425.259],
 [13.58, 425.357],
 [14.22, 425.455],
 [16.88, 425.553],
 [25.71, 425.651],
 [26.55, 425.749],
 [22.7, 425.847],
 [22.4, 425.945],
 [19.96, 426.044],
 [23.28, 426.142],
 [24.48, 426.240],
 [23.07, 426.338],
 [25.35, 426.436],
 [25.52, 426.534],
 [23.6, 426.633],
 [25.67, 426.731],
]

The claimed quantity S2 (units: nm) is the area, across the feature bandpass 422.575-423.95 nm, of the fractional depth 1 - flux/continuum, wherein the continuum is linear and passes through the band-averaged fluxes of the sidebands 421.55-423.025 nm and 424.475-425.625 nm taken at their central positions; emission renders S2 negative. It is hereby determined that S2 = 0.179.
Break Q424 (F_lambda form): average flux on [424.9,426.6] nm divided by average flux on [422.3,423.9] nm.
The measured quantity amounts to 1.8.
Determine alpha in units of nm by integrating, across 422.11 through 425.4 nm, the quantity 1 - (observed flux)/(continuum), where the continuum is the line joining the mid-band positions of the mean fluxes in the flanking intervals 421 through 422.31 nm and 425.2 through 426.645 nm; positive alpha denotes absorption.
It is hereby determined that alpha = 0.66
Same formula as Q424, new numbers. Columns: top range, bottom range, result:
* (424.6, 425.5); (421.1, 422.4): 1.12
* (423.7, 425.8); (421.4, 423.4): 1.71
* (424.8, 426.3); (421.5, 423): 1.80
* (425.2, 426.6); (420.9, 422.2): 1.04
